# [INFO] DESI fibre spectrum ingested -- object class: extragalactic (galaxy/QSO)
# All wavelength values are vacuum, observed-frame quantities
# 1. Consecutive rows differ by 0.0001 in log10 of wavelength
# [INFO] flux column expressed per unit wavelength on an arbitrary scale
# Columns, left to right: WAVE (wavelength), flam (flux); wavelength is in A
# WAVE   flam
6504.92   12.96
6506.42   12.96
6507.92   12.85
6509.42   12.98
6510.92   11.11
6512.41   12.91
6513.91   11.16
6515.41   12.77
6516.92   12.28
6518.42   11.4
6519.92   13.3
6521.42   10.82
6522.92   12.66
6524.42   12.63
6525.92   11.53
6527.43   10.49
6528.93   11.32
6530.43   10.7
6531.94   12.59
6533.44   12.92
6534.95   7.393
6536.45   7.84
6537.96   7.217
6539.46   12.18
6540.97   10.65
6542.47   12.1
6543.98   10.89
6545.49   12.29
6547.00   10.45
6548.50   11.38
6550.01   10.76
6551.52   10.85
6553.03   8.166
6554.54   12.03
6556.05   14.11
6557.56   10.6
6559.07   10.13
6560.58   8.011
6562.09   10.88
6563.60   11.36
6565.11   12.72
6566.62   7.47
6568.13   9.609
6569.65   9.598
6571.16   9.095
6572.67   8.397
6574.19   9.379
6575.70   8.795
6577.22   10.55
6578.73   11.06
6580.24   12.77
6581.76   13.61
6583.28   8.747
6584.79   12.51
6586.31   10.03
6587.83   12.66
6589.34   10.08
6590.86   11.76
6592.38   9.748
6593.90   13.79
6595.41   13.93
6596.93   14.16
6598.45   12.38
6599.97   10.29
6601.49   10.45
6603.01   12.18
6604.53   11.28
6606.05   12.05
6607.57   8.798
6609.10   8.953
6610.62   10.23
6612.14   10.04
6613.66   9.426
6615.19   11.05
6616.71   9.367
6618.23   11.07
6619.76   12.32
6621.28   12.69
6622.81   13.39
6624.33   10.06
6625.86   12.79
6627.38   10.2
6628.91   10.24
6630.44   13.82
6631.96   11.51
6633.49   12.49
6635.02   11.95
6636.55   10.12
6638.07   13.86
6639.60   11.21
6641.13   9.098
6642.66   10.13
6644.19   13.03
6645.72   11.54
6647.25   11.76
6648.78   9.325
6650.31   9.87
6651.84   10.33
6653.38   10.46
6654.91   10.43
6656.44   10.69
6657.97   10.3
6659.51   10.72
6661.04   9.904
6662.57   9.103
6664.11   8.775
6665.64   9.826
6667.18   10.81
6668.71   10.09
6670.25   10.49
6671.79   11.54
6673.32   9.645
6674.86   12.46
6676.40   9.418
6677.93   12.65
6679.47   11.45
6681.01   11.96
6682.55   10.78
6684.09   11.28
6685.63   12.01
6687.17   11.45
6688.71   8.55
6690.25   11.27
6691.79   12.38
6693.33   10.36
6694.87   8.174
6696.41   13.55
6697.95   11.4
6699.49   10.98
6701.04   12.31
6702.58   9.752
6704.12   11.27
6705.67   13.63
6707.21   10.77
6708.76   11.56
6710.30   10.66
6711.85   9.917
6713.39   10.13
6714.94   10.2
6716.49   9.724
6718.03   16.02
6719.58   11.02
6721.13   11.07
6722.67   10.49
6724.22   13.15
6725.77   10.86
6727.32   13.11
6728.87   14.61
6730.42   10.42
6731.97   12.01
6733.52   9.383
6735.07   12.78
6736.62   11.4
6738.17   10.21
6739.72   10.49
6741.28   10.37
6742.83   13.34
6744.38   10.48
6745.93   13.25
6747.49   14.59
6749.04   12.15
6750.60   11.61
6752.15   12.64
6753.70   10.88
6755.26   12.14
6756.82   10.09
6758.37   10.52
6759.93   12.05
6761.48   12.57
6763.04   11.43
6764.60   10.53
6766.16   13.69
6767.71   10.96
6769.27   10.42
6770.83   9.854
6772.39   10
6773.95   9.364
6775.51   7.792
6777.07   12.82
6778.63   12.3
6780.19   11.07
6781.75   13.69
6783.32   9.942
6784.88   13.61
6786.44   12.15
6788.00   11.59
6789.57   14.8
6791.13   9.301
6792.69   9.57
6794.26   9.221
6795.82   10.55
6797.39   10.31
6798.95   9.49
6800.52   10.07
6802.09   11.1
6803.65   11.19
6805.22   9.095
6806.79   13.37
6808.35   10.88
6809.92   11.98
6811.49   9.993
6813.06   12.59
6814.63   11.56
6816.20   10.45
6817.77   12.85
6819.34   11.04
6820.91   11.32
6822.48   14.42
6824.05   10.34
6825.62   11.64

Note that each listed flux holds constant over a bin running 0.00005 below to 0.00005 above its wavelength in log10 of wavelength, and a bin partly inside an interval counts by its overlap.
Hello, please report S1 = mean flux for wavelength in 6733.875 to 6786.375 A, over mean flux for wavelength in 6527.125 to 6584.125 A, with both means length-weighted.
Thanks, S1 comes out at 1.09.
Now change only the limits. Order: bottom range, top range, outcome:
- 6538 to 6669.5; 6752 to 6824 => 1.03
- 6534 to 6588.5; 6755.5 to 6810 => 1.06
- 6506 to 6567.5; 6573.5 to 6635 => 1.01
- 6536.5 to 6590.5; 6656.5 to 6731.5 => 1.05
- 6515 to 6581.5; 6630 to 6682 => 1.01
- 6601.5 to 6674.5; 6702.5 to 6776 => 1.05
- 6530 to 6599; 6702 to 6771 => 1.07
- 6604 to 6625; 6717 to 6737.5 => 1.11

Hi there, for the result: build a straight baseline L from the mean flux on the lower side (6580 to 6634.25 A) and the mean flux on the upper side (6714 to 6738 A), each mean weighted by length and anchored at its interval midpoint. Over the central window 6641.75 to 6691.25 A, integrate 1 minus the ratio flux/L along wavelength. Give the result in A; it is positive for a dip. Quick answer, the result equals 3.7 A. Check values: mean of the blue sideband 11.4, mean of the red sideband 11.7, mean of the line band 10.7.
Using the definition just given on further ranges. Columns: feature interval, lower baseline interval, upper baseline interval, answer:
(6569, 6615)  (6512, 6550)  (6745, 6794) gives 1.7 A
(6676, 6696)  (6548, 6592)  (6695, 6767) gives 0.6 A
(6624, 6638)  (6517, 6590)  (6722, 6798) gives -0.8 A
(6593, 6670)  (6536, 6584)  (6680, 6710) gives -1.3 A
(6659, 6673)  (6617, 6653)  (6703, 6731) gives 1.6 A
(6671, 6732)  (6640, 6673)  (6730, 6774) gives -2.6 A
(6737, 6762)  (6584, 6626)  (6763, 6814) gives -1.3 A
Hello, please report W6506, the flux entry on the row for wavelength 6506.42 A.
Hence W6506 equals 12.96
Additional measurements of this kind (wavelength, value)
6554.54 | 12.03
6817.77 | 12.85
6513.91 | 11.16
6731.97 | 12.01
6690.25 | 11.27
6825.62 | 11.64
